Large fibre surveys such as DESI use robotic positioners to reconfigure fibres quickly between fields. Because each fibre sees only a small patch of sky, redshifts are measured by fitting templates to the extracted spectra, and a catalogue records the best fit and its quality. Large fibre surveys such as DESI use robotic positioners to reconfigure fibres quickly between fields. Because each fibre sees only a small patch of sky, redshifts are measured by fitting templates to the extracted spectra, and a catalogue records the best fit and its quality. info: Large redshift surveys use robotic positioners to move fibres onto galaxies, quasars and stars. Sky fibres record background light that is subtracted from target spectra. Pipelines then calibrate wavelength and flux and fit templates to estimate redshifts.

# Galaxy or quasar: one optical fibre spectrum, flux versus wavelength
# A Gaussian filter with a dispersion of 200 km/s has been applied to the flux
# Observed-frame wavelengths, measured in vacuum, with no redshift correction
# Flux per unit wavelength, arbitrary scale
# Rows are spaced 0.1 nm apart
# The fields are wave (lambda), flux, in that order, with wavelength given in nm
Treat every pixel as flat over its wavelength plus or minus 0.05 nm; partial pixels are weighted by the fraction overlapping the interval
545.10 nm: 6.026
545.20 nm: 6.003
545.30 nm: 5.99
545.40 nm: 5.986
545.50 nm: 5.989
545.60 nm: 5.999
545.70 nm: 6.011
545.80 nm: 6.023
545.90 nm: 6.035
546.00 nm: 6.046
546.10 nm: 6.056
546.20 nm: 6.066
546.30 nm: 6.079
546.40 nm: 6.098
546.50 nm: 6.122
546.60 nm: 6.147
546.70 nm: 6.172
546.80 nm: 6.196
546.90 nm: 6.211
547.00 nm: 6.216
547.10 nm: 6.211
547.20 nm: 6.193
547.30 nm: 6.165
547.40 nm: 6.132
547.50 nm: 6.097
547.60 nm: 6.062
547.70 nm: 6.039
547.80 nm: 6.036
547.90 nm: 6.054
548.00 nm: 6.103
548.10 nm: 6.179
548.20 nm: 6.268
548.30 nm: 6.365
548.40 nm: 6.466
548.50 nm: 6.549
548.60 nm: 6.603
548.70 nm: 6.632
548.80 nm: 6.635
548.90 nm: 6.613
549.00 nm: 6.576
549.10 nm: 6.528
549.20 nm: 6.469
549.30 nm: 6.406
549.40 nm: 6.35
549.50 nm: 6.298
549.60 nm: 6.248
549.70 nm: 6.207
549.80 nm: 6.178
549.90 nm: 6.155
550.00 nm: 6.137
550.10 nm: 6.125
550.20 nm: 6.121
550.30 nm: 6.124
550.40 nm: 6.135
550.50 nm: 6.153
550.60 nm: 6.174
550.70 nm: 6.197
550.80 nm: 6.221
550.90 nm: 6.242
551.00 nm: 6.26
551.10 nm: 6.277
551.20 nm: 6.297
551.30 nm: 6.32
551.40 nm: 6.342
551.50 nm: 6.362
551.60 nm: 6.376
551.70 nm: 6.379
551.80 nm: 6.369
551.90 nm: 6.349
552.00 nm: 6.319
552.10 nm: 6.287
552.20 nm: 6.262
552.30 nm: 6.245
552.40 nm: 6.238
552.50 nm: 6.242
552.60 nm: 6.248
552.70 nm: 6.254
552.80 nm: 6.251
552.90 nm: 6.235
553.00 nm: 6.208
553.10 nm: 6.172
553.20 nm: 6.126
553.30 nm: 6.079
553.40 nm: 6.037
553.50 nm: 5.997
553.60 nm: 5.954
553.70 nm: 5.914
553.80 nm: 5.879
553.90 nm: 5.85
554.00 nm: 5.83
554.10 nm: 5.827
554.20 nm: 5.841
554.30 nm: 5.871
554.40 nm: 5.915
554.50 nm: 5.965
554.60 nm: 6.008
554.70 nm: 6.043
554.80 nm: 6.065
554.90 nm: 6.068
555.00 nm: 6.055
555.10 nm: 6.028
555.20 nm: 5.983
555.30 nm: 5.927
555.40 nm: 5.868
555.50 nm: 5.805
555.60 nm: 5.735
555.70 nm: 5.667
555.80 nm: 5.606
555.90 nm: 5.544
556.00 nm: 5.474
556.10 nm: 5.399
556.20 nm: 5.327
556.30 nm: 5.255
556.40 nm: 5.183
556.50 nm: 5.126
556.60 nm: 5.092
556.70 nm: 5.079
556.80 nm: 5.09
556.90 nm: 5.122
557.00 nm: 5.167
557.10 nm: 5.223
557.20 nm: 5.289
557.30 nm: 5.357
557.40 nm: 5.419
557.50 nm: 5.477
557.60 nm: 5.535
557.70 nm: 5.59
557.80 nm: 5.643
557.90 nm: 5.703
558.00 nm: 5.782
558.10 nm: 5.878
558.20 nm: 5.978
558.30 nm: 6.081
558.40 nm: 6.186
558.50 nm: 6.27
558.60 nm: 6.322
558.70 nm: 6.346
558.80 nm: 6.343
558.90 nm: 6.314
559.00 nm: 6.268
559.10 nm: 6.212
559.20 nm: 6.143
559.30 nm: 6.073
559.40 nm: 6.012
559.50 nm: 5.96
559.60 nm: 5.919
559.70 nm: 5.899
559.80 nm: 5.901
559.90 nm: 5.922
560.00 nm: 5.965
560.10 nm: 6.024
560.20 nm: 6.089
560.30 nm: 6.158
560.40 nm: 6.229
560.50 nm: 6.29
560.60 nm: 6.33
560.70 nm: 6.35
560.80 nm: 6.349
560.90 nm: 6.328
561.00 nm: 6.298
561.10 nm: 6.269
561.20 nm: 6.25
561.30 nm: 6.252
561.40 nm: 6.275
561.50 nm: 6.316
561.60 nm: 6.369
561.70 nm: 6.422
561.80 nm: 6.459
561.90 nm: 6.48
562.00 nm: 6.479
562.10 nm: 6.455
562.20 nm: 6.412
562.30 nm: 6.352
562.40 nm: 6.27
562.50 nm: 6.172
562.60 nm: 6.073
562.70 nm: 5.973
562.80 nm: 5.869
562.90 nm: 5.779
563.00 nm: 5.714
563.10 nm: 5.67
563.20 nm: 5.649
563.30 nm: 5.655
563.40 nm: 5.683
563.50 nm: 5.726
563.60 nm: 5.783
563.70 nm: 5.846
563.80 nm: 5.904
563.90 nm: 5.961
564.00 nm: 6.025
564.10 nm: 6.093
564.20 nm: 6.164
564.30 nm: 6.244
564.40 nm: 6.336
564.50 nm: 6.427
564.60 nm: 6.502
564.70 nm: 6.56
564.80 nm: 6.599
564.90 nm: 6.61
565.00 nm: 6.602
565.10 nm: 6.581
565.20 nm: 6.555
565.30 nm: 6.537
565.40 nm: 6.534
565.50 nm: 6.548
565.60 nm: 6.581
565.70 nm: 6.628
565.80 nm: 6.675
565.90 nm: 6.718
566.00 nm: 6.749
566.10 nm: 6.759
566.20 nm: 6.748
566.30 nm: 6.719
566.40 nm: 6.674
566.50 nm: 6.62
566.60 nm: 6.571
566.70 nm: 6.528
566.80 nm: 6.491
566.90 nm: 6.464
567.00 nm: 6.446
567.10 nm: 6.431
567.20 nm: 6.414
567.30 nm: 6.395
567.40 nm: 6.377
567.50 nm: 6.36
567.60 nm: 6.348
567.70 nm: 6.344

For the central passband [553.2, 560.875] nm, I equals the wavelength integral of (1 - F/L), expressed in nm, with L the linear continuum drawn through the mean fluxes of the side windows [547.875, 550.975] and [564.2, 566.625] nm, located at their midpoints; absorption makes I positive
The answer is 0.71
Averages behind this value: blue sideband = 6.31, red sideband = 6.58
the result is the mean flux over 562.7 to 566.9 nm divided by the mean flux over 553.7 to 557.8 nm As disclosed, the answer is 1.12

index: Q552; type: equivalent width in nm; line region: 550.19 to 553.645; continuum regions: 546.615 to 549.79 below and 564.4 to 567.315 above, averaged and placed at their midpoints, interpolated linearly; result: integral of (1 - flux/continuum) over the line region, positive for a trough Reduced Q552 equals 0.07 nm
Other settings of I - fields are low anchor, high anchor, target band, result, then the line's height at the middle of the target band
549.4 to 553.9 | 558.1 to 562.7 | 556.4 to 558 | 0.22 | 6.21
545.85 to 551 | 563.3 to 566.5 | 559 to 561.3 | 0.07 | 6.34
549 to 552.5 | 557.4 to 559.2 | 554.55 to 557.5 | 0.25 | 6.07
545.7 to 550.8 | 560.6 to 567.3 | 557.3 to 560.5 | 0.16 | 6.29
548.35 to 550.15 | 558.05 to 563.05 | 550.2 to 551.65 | 0.03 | 6.37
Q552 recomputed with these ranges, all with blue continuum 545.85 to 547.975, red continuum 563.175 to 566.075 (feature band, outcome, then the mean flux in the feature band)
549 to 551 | -0.03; 6.24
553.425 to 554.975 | 0.06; 5.94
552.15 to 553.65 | 0.00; 6.17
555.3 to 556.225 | 0.09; 5.63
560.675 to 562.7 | -0.02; 6.32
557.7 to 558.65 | 0.04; 5.96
